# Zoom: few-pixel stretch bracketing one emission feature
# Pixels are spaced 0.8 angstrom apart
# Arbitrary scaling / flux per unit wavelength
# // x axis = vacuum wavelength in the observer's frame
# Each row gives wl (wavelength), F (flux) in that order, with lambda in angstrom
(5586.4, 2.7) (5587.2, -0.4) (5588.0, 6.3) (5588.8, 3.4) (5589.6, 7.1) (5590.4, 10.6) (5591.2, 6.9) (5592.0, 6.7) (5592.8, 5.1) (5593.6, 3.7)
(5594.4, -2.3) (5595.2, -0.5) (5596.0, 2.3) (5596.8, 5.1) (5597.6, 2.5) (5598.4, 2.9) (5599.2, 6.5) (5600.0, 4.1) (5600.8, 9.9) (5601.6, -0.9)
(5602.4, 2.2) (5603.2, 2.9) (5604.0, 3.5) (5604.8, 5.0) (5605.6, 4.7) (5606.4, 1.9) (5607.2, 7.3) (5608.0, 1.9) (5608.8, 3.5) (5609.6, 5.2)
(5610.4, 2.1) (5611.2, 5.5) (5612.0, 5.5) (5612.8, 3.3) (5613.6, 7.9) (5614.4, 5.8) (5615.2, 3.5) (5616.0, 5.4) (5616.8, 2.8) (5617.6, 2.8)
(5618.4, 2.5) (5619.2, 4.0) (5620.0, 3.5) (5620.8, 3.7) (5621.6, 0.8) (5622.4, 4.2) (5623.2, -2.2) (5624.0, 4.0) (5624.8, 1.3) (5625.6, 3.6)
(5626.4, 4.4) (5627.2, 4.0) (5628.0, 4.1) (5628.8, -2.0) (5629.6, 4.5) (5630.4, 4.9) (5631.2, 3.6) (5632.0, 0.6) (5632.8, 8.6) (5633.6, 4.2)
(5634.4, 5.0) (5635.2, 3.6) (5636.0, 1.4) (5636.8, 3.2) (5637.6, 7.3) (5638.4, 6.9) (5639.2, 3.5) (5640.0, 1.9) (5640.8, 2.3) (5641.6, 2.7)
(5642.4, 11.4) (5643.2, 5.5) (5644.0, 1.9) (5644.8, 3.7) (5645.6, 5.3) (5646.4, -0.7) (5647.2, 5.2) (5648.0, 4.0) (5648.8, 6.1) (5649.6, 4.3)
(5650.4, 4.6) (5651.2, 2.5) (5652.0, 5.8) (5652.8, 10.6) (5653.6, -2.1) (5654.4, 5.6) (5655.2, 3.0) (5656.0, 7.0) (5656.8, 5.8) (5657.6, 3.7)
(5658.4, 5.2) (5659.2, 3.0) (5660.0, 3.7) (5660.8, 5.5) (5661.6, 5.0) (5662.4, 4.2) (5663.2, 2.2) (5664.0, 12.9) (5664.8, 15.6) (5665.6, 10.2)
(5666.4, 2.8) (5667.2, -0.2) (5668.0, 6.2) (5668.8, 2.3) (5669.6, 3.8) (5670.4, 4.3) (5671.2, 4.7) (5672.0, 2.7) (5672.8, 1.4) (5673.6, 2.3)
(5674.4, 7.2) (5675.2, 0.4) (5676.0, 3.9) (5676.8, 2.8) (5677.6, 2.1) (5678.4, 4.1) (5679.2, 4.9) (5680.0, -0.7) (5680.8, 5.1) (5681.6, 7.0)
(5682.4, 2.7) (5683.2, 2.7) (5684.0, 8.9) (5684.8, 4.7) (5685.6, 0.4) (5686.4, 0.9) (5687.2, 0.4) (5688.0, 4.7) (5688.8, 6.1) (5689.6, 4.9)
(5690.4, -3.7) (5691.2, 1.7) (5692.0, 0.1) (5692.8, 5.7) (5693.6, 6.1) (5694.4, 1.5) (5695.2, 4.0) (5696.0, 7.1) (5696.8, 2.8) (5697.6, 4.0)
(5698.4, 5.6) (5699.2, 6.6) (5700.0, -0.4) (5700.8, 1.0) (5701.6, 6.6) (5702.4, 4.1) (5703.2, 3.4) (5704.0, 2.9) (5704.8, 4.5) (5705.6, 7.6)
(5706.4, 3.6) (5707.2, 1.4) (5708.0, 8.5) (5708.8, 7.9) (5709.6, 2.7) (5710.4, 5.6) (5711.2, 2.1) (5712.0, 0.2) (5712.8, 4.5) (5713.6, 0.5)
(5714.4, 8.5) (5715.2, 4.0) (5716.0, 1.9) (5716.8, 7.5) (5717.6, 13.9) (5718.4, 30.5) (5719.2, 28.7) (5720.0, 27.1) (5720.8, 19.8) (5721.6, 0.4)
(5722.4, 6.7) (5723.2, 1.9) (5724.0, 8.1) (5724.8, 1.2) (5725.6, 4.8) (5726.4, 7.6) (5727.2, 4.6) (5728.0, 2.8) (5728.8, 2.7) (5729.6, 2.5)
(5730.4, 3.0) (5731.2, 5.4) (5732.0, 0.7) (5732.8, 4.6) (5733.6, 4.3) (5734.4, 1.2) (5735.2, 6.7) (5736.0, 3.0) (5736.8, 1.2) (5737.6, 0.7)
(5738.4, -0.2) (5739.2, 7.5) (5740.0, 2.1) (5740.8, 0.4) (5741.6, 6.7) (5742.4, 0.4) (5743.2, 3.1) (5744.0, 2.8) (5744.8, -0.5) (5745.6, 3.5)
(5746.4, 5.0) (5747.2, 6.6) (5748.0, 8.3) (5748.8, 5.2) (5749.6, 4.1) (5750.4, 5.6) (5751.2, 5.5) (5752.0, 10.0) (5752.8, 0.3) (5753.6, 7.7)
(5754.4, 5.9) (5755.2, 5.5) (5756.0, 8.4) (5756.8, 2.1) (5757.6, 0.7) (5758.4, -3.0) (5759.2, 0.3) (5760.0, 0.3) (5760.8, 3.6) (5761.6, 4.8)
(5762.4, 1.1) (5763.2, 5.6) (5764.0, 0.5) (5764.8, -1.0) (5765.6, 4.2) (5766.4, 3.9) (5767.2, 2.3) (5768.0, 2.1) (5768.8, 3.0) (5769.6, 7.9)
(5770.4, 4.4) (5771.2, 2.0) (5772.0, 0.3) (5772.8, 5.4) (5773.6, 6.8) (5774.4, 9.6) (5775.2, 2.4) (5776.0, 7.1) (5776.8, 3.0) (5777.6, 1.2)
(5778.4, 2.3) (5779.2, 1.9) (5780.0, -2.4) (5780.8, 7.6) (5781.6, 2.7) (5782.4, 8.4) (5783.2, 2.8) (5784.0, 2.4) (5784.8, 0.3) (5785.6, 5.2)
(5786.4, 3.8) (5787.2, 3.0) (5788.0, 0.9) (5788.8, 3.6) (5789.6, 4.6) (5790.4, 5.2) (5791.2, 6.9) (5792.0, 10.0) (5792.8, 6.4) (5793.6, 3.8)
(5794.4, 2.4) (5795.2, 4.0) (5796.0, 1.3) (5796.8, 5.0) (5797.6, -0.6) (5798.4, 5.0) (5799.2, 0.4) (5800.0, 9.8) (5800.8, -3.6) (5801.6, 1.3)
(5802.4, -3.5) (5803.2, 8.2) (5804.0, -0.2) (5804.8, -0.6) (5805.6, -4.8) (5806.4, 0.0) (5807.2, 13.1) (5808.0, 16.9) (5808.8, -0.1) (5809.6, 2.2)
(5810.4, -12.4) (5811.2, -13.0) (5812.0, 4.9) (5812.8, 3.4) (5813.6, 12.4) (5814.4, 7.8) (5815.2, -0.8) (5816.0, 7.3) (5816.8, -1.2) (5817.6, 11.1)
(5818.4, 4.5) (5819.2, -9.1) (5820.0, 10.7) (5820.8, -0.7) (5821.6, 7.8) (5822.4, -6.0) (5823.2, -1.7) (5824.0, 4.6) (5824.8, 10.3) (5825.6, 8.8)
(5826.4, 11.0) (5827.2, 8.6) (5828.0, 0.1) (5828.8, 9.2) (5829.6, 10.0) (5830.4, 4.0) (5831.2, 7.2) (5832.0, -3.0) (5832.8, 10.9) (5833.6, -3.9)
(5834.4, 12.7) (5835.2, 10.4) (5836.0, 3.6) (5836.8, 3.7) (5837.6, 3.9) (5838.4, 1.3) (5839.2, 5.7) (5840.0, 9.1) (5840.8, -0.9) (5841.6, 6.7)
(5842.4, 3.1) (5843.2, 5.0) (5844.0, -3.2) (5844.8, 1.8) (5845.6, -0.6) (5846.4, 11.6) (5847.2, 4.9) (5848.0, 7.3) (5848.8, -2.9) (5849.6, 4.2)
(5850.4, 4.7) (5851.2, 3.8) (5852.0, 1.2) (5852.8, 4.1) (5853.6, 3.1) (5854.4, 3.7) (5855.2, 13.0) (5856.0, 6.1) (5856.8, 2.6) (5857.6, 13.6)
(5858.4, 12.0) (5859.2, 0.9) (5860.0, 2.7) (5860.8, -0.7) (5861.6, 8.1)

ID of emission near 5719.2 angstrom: [O III]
